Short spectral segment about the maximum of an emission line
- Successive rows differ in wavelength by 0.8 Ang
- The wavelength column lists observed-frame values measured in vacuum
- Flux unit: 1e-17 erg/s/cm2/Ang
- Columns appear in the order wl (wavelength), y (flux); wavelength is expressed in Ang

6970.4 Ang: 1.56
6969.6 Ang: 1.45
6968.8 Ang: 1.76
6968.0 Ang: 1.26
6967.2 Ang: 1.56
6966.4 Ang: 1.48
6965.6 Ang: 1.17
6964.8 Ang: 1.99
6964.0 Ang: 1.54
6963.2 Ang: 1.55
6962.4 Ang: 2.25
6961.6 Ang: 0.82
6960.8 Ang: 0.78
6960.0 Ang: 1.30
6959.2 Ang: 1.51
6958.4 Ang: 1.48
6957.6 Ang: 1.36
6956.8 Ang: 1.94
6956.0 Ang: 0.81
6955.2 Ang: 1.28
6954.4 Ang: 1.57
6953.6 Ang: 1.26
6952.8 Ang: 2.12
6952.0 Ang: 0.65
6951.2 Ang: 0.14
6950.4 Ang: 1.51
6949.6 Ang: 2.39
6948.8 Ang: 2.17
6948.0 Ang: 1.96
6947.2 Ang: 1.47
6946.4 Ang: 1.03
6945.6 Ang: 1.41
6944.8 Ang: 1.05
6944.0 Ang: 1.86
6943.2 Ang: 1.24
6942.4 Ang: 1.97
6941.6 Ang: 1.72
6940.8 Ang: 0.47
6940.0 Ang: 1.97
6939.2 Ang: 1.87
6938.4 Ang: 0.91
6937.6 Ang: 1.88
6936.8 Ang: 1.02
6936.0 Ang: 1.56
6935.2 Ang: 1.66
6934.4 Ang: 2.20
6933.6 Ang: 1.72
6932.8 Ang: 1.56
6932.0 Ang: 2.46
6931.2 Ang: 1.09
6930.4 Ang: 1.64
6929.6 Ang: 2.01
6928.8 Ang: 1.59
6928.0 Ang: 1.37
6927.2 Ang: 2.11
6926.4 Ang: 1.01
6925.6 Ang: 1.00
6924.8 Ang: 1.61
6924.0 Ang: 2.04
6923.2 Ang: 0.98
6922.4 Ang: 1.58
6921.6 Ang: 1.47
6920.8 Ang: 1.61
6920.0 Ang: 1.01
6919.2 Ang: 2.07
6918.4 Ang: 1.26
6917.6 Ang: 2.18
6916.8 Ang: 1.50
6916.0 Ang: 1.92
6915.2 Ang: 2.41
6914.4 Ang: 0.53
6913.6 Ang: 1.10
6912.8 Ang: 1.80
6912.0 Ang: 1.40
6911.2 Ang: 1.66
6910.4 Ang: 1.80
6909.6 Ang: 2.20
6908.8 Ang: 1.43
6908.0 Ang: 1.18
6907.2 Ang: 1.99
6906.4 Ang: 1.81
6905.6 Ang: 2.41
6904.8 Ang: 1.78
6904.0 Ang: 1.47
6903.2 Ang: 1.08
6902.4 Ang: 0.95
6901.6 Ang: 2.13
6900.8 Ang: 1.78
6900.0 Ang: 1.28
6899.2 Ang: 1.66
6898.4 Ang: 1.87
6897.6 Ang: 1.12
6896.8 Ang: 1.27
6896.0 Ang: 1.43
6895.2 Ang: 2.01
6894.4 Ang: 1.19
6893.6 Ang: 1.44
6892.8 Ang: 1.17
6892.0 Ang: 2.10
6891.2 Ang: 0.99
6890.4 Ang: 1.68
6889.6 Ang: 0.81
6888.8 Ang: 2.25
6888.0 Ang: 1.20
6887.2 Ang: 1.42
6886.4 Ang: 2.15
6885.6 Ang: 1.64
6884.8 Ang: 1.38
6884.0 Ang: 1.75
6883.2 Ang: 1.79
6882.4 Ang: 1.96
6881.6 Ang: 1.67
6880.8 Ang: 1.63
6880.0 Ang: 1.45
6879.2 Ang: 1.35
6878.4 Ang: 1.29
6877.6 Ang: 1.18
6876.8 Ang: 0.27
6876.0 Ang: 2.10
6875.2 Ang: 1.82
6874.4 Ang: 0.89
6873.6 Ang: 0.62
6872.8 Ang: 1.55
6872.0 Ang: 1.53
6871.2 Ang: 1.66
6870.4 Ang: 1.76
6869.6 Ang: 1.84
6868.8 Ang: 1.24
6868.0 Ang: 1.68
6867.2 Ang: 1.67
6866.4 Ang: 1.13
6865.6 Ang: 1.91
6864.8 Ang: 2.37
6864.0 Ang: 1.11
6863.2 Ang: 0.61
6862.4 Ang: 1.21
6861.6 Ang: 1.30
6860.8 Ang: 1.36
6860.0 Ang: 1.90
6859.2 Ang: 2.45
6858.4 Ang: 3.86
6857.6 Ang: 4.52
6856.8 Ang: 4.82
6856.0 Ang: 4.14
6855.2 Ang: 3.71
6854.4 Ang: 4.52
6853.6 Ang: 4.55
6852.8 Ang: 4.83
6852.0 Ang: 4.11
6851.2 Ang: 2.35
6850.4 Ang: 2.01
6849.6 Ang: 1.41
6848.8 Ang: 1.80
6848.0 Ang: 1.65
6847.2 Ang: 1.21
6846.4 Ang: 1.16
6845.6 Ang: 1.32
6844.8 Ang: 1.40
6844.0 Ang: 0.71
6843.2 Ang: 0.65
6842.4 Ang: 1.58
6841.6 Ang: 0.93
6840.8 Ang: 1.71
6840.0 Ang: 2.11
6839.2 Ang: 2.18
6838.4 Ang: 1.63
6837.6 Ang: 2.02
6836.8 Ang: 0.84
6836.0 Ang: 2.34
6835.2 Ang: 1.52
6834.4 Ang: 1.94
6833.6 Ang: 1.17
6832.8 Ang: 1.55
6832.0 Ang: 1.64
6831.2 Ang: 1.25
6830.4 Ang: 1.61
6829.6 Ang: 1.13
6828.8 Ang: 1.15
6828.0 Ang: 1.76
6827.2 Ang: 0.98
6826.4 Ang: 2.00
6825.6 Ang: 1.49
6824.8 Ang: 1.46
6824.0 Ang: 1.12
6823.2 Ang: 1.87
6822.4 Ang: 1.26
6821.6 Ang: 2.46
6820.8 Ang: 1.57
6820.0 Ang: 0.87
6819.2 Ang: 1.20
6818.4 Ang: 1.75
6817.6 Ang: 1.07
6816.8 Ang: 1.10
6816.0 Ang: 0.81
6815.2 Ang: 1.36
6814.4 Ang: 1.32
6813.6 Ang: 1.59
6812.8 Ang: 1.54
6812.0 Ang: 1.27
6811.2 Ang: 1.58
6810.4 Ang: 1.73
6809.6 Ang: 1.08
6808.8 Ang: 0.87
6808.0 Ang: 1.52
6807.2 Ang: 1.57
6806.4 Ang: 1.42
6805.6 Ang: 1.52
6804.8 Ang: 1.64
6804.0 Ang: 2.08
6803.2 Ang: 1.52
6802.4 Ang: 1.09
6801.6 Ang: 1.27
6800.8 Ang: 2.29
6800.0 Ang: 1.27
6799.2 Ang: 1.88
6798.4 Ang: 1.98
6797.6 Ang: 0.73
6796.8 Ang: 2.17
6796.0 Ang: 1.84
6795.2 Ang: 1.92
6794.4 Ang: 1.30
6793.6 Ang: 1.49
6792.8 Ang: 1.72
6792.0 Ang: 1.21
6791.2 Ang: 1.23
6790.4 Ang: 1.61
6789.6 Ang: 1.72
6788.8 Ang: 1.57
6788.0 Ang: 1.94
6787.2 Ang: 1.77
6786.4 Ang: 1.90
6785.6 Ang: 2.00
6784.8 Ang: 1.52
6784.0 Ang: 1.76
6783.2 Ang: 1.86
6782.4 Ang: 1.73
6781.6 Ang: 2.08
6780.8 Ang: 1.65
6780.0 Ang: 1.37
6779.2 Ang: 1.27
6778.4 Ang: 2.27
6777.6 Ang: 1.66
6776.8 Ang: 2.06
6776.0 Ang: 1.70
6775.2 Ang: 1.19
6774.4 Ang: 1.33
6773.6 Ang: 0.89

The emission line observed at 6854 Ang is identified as H-beta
